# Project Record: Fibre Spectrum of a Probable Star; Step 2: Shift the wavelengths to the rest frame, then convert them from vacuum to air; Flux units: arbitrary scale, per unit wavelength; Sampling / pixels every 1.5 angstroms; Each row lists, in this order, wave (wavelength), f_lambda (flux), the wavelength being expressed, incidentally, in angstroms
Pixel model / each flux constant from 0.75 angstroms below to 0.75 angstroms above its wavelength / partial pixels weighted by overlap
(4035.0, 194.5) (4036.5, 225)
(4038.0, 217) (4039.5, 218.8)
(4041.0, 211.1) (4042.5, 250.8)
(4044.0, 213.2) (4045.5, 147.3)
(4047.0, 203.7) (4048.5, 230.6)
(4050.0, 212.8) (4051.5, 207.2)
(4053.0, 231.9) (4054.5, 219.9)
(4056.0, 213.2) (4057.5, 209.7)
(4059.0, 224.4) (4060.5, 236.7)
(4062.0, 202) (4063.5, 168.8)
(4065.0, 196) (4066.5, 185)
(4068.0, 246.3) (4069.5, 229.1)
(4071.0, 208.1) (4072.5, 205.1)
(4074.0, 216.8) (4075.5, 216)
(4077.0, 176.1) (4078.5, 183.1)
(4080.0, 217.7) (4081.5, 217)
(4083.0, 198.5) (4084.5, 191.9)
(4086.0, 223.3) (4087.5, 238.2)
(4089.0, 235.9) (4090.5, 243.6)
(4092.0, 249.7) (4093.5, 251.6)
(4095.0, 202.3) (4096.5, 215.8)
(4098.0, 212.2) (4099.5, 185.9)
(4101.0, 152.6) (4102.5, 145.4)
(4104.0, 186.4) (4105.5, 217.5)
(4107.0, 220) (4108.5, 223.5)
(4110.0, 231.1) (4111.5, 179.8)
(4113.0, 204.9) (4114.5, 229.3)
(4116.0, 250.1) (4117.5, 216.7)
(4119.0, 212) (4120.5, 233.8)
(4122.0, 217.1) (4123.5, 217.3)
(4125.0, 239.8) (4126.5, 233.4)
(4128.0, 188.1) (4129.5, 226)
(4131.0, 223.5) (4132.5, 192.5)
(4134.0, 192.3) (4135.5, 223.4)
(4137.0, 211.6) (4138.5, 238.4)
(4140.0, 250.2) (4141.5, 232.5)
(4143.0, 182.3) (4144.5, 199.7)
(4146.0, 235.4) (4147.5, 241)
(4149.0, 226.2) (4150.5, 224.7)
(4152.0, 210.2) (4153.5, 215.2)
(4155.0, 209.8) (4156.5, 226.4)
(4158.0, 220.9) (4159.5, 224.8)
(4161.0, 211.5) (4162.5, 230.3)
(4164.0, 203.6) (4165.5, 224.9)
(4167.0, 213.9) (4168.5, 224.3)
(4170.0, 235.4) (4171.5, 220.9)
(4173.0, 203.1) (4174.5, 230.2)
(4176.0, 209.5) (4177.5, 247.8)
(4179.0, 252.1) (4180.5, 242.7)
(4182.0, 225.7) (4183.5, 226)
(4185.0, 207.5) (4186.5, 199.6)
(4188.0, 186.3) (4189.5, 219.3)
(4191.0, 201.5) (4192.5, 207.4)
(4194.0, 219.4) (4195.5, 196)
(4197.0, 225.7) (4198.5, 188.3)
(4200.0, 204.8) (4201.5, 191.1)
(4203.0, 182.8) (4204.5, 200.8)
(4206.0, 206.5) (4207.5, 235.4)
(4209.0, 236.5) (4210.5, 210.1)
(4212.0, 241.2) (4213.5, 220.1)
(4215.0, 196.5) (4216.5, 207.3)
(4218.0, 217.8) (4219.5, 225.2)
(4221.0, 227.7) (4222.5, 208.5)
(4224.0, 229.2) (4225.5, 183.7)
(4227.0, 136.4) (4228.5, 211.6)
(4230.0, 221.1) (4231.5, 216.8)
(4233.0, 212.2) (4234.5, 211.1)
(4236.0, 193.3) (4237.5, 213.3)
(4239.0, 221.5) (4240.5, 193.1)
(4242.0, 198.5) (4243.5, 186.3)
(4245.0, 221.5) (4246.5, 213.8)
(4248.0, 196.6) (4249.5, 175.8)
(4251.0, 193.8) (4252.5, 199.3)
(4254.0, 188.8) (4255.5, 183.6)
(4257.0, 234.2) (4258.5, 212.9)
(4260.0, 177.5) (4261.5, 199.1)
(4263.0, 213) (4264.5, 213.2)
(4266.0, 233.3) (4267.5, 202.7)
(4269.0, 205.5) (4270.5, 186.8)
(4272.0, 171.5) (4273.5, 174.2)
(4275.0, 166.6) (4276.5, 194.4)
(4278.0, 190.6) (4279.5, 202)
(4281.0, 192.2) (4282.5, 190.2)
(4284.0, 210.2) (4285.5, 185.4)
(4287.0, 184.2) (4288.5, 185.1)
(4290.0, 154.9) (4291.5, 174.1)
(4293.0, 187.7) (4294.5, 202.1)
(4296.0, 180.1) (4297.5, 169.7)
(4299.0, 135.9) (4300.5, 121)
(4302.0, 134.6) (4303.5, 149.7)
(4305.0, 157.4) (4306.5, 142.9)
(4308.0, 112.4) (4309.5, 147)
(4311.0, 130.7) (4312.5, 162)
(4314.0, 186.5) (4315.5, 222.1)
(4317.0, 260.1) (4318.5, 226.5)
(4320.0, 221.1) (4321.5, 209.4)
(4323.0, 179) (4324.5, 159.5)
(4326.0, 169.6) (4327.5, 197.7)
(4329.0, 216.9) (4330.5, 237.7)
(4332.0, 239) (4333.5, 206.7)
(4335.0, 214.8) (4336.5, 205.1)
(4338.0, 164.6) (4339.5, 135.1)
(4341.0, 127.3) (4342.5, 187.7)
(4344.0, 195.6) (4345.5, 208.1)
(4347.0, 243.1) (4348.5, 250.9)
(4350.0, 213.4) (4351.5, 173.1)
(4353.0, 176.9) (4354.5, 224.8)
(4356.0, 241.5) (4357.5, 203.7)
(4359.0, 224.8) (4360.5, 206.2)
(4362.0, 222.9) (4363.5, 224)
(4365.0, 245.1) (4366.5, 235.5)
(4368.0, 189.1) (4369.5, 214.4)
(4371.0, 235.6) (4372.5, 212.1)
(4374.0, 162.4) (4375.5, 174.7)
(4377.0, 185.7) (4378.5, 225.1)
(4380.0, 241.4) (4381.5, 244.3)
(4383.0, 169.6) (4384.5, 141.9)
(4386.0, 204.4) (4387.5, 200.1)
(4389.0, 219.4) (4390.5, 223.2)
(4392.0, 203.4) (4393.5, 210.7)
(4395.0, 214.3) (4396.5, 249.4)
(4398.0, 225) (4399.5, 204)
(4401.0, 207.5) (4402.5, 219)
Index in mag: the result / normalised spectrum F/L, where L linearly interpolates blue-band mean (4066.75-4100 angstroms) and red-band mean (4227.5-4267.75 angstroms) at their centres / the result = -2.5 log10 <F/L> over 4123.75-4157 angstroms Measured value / -0.03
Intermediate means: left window 216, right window 205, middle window 219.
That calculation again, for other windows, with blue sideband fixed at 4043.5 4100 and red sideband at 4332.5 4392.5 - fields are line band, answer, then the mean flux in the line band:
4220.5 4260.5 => 0.03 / 202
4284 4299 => 0.15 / 180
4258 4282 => 0.06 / 196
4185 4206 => 0.04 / 202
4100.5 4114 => 0.08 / 197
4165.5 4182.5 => -0.09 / 228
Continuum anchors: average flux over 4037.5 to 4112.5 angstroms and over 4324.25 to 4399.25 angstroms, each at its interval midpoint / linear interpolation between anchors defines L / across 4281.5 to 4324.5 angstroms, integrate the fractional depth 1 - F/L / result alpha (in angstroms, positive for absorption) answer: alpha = 6.54 angstroms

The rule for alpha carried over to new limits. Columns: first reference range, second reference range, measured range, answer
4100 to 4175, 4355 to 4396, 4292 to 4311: 5.3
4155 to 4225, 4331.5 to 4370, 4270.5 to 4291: 2.5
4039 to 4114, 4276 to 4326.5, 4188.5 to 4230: -3.9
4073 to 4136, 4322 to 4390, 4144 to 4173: -1.4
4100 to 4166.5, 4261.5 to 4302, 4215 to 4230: -0.7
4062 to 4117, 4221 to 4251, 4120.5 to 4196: -4.6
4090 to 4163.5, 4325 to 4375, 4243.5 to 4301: 5.3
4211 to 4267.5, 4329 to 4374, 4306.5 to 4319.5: 1.8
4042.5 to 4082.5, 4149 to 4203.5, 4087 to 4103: -0.1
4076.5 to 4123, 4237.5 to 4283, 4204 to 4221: -1.4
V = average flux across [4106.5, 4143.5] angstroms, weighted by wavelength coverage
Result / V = 219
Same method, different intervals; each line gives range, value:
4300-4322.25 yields 173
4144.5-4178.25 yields 222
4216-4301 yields 196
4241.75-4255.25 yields 197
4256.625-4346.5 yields 186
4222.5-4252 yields 202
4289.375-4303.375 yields 162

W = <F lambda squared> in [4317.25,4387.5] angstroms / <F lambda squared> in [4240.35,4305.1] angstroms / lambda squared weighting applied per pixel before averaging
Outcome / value 1.13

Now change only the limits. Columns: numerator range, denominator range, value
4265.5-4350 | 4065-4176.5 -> 0.94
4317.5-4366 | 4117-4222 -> 1.02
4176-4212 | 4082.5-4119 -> 1.05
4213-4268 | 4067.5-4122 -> 1.03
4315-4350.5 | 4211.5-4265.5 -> 1.04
